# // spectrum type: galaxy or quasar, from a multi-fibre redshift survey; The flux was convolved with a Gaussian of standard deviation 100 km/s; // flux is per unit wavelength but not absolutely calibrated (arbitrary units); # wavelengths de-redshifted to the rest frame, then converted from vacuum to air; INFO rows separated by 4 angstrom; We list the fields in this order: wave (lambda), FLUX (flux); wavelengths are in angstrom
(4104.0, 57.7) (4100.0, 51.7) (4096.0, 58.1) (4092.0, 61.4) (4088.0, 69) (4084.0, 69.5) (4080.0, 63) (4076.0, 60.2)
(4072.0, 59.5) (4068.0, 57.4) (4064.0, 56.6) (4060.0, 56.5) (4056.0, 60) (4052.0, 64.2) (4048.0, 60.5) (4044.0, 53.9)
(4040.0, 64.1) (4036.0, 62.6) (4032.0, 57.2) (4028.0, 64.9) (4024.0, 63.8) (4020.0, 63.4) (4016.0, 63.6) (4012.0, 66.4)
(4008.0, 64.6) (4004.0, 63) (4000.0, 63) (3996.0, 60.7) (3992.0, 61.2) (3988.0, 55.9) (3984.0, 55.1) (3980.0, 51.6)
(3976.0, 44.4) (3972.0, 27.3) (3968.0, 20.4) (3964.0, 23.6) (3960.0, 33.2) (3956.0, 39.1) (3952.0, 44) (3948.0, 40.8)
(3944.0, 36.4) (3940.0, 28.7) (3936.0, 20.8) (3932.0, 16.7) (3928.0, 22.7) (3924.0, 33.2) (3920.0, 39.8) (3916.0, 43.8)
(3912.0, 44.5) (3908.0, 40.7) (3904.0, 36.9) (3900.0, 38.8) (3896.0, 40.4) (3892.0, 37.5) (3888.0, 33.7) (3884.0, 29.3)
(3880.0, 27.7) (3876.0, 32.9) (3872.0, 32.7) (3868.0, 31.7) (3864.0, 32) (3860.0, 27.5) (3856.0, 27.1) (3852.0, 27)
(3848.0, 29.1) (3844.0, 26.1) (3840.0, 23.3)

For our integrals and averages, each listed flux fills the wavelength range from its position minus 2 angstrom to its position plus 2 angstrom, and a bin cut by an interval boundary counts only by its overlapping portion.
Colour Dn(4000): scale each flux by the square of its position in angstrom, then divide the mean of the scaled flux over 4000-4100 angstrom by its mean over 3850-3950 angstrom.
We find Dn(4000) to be 2.02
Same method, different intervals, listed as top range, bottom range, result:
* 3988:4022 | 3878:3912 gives 1.84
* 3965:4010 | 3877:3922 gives 1.42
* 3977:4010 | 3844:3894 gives 2.06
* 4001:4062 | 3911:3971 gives 2.01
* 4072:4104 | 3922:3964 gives 2.12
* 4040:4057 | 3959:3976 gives 2.25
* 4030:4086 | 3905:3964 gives 1.88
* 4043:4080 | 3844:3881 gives 2.21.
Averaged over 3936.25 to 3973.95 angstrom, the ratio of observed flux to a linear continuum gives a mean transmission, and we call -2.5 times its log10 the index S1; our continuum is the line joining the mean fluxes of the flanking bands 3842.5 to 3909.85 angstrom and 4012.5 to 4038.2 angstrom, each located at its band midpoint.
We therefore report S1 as 0.44 mag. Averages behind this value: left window 32.4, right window 62.8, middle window 32.1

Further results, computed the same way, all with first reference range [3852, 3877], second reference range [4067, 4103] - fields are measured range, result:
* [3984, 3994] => -0.21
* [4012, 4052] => -0.16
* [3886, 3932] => -0.01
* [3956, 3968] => 0.45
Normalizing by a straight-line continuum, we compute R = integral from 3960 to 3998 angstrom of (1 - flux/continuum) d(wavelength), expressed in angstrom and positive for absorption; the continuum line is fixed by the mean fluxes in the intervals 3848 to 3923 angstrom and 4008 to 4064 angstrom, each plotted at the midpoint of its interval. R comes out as 5.9 angstrom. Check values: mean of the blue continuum 34.5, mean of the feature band 43.9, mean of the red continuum 61.5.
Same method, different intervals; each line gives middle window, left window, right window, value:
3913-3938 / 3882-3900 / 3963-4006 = 6.2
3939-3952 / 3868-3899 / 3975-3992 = 2.5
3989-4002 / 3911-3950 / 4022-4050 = -2.9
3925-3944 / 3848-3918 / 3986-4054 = 8.7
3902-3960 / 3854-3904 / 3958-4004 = 6.6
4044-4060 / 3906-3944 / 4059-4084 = -1.1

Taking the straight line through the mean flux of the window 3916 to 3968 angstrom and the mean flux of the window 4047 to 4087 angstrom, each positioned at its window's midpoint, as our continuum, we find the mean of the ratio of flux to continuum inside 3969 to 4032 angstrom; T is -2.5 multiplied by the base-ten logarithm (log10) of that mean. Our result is -0.25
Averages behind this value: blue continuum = 31.6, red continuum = 61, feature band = 57.3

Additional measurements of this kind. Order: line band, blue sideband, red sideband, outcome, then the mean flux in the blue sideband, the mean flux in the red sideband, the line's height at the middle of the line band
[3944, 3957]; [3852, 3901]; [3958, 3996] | -0.03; 32.3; 42.4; 39.7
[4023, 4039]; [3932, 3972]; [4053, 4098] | -0.23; 30.9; 61.1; 50.2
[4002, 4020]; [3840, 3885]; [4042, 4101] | -0.25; 29.1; 60.2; 51.2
